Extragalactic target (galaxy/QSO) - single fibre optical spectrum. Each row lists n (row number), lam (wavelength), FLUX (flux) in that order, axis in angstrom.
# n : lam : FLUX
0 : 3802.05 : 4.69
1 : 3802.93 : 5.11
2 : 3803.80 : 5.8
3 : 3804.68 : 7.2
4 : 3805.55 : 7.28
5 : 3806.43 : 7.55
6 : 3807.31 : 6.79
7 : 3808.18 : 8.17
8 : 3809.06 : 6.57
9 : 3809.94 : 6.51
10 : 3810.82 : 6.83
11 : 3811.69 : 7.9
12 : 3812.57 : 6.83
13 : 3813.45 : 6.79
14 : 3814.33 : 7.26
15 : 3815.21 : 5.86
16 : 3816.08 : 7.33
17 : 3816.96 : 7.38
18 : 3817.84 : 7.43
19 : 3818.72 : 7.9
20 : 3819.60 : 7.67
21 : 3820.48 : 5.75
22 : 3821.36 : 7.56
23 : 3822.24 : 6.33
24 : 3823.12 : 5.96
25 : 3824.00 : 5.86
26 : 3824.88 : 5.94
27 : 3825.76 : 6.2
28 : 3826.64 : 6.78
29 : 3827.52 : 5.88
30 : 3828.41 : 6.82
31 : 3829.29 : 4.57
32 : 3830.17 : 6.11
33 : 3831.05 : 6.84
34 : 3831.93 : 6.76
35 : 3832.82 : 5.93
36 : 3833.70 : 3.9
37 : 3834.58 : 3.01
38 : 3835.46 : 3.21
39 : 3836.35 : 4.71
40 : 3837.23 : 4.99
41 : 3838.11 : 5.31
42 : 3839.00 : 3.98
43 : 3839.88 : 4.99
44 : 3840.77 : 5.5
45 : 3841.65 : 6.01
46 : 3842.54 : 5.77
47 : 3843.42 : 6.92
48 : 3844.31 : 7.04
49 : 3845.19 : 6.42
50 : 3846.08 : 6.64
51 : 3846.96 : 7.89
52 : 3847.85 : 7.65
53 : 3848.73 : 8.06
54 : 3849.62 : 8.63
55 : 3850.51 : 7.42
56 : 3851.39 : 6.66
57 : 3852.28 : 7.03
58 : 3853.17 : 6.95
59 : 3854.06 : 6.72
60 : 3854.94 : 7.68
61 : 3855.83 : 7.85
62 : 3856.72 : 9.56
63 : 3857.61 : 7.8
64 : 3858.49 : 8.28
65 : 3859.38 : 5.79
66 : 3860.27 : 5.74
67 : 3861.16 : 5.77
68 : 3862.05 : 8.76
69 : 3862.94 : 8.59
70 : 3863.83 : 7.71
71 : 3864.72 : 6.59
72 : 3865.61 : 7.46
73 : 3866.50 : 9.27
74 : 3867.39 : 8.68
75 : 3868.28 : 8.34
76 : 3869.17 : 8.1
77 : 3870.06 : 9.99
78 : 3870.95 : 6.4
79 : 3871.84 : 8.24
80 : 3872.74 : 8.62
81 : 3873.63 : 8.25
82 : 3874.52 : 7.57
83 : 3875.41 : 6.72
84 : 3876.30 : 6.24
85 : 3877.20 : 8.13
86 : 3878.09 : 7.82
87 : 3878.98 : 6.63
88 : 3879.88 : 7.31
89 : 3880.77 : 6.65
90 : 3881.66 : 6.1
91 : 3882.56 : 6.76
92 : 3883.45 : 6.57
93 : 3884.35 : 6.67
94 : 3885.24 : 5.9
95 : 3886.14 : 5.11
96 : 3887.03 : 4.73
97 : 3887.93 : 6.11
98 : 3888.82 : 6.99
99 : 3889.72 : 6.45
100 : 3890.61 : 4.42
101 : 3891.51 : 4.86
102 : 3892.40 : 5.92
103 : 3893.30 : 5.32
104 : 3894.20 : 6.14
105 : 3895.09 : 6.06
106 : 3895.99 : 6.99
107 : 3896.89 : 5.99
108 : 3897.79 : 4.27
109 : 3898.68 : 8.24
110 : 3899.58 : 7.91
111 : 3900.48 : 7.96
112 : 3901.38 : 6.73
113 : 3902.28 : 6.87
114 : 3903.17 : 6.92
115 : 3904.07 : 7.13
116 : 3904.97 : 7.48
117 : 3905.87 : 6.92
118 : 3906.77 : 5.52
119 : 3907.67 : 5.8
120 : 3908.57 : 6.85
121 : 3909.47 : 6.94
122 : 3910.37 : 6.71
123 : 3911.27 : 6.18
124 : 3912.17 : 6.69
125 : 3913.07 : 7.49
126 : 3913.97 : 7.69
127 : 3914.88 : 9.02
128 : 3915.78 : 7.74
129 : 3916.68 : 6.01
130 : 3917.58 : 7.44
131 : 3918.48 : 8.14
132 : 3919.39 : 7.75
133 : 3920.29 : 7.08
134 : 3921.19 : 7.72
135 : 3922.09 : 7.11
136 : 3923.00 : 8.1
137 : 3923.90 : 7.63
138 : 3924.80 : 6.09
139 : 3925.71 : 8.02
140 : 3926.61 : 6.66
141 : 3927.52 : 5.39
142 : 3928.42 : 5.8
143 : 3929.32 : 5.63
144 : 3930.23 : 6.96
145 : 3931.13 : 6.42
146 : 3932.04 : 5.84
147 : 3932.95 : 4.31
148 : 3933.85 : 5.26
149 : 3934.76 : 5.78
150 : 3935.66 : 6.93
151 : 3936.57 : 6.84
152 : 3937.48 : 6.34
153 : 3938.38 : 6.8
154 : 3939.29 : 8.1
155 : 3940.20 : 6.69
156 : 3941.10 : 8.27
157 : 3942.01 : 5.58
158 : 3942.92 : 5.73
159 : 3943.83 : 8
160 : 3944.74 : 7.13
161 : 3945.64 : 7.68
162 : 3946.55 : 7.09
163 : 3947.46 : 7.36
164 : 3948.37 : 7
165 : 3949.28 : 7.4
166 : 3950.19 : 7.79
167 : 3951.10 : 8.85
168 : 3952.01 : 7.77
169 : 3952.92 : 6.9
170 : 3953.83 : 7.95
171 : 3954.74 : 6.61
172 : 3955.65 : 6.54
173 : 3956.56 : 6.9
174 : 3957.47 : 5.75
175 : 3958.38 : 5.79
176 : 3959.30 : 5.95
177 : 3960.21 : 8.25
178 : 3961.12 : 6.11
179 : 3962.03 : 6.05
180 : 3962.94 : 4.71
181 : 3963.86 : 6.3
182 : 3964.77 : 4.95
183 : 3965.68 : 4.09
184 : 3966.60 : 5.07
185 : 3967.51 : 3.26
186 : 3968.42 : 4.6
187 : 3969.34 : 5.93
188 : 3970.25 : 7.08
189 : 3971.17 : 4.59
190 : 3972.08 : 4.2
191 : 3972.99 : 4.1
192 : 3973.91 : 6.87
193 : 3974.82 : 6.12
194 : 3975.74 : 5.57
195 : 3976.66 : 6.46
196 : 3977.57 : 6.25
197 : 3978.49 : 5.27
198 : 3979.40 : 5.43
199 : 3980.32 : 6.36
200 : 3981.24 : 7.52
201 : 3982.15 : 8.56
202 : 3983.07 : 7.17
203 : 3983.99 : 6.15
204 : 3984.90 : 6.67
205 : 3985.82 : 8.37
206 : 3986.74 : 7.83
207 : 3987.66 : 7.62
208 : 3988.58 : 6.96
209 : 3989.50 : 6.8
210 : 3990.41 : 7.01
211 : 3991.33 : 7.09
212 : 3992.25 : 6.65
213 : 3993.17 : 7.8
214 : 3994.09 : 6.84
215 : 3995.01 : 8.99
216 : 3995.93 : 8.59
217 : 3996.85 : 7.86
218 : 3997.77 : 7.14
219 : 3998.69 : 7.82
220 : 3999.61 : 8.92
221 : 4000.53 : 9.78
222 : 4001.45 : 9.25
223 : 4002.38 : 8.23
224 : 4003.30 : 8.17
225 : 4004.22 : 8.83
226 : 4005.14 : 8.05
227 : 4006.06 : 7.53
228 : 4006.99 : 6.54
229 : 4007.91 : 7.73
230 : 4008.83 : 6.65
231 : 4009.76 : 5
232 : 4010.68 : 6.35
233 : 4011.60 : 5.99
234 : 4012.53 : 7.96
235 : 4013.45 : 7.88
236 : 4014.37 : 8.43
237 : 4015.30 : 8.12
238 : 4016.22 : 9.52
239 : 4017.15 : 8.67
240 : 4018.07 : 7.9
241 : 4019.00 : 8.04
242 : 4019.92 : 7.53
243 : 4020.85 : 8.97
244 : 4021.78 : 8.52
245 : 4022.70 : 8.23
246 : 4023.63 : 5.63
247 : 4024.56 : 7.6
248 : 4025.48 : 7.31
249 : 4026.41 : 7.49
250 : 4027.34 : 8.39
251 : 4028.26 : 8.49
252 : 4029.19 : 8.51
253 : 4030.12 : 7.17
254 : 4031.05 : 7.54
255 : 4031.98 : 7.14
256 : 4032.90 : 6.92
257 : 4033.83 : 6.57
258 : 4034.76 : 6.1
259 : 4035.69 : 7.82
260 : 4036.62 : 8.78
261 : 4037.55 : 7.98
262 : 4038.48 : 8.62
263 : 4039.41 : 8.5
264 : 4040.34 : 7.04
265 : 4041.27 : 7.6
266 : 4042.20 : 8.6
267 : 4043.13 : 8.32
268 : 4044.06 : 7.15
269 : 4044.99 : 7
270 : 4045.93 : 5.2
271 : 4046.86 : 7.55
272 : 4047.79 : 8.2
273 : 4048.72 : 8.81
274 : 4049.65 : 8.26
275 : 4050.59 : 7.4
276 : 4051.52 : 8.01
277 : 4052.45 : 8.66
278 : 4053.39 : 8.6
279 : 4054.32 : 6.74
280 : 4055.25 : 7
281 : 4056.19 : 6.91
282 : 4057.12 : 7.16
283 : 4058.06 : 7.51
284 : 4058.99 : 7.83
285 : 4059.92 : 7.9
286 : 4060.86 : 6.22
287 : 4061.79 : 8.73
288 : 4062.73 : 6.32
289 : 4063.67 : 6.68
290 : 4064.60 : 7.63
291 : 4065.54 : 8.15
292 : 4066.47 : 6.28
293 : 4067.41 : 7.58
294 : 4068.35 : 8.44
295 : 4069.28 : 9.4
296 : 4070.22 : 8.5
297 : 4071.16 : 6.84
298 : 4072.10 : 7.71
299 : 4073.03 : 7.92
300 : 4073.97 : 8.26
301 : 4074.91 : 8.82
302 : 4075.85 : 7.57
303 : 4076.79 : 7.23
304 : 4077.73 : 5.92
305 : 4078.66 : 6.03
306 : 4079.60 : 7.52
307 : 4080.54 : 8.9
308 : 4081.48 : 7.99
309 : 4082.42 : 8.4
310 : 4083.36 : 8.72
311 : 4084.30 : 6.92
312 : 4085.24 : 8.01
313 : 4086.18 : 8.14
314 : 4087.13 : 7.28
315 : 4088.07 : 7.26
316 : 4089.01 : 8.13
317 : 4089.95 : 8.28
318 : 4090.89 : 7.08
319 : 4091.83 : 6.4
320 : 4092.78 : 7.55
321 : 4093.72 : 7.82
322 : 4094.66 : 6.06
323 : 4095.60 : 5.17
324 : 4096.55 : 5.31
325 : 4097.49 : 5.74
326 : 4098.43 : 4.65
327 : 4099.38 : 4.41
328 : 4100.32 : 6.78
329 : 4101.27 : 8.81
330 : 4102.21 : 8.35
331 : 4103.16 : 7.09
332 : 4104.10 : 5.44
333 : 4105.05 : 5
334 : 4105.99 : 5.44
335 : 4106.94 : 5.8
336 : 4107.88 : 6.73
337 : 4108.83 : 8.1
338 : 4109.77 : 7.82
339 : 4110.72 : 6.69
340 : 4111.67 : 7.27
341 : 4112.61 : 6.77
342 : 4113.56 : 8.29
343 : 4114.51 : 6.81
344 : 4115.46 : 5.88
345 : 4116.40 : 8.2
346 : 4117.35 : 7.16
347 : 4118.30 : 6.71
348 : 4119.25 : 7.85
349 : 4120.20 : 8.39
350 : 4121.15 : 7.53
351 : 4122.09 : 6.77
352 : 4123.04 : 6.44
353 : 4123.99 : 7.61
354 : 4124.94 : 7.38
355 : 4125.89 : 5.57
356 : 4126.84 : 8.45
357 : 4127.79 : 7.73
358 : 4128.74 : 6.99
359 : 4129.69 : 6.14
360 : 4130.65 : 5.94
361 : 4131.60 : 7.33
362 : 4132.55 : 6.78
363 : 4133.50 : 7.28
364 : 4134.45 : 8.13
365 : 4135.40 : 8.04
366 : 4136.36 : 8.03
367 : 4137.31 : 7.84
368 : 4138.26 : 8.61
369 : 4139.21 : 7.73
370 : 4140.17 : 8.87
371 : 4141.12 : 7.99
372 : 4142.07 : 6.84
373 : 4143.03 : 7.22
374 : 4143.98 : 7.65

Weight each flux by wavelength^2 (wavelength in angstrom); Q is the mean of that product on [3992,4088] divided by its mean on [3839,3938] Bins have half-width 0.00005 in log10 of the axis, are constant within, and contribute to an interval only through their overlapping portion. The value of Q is 1.21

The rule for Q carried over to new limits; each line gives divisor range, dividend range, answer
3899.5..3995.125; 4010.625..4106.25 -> 1.18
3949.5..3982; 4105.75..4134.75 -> 1.26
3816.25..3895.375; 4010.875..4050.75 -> 1.27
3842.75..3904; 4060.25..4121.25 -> 1.14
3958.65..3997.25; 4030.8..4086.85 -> 1.25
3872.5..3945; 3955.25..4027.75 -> 1.09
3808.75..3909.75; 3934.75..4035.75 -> 1.12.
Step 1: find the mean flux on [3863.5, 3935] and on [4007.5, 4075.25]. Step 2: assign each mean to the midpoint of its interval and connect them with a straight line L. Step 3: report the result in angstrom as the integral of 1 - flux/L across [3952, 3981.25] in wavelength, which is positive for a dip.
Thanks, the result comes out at 5.5 angstrom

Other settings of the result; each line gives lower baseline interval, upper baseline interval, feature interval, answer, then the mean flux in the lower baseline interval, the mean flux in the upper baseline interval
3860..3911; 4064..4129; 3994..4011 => -1.8 angstrom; 6.89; 7.21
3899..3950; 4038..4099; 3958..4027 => 1.9 angstrom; 6.91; 7.47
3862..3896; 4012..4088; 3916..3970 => 5.0 angstrom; 6.98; 7.72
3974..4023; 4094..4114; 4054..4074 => -1.9 angstrom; 7.5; 6.47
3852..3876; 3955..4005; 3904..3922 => 0.4 angstrom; 7.72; 6.7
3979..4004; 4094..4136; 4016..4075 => -3.5 angstrom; 7.63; 6.85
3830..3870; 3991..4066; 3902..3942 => 1.8 angstrom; 6.77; 7.69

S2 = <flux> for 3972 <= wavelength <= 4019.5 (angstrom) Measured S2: 7.33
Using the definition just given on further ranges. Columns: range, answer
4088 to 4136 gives 6.93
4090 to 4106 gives 6.38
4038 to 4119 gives 7.32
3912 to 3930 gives 7.16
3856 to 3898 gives 6.96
